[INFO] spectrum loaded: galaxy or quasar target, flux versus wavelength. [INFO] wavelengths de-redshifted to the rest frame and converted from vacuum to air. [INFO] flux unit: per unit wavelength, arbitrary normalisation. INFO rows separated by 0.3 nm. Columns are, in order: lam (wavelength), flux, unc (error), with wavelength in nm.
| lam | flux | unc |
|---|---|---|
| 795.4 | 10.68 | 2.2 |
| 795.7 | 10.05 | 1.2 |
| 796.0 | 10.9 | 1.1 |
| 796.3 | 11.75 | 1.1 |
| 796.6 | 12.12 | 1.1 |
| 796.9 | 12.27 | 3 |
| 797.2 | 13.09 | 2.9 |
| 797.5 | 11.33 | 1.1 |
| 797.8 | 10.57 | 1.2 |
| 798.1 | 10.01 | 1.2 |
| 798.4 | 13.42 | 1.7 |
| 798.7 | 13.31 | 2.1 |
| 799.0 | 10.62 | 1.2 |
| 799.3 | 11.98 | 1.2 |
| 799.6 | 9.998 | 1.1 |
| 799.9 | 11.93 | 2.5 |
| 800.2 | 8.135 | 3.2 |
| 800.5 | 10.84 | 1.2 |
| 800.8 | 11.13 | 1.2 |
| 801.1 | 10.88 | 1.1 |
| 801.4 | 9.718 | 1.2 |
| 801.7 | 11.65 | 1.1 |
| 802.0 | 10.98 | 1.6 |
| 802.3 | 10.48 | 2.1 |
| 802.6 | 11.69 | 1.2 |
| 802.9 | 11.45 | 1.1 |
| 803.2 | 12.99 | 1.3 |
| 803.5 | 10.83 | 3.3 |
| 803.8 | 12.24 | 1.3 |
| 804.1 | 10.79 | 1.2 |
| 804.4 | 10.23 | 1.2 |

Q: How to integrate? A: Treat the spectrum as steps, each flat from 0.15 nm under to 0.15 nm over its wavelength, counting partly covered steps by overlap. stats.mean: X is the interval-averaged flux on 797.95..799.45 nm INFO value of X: 11.9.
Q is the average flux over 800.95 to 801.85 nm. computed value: 10.7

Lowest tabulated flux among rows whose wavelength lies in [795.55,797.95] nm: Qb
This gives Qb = 10.05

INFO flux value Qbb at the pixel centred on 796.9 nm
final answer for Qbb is 12.27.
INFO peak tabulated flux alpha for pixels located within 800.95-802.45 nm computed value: 11.65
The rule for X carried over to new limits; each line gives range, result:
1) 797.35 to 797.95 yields 11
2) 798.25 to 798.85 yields 13.4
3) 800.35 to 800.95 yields 11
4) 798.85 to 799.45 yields 11.3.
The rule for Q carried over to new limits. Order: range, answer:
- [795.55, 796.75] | 11.2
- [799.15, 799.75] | 11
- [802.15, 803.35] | 11.7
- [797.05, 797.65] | 12.2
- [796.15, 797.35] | 12.3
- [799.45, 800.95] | 10.4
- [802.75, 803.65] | 11.8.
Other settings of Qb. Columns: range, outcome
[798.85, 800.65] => 8.135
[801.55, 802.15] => 10.98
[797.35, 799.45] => 10.01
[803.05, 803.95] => 10.83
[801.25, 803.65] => 9.718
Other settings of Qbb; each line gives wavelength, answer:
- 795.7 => 10.05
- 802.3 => 10.48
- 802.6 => 11.69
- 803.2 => 12.99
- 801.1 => 10.88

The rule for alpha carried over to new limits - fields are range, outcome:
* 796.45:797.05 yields 12.27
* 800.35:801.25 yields 11.13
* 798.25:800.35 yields 13.42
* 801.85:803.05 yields 11.69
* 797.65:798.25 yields 10.57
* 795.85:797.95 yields 13.09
